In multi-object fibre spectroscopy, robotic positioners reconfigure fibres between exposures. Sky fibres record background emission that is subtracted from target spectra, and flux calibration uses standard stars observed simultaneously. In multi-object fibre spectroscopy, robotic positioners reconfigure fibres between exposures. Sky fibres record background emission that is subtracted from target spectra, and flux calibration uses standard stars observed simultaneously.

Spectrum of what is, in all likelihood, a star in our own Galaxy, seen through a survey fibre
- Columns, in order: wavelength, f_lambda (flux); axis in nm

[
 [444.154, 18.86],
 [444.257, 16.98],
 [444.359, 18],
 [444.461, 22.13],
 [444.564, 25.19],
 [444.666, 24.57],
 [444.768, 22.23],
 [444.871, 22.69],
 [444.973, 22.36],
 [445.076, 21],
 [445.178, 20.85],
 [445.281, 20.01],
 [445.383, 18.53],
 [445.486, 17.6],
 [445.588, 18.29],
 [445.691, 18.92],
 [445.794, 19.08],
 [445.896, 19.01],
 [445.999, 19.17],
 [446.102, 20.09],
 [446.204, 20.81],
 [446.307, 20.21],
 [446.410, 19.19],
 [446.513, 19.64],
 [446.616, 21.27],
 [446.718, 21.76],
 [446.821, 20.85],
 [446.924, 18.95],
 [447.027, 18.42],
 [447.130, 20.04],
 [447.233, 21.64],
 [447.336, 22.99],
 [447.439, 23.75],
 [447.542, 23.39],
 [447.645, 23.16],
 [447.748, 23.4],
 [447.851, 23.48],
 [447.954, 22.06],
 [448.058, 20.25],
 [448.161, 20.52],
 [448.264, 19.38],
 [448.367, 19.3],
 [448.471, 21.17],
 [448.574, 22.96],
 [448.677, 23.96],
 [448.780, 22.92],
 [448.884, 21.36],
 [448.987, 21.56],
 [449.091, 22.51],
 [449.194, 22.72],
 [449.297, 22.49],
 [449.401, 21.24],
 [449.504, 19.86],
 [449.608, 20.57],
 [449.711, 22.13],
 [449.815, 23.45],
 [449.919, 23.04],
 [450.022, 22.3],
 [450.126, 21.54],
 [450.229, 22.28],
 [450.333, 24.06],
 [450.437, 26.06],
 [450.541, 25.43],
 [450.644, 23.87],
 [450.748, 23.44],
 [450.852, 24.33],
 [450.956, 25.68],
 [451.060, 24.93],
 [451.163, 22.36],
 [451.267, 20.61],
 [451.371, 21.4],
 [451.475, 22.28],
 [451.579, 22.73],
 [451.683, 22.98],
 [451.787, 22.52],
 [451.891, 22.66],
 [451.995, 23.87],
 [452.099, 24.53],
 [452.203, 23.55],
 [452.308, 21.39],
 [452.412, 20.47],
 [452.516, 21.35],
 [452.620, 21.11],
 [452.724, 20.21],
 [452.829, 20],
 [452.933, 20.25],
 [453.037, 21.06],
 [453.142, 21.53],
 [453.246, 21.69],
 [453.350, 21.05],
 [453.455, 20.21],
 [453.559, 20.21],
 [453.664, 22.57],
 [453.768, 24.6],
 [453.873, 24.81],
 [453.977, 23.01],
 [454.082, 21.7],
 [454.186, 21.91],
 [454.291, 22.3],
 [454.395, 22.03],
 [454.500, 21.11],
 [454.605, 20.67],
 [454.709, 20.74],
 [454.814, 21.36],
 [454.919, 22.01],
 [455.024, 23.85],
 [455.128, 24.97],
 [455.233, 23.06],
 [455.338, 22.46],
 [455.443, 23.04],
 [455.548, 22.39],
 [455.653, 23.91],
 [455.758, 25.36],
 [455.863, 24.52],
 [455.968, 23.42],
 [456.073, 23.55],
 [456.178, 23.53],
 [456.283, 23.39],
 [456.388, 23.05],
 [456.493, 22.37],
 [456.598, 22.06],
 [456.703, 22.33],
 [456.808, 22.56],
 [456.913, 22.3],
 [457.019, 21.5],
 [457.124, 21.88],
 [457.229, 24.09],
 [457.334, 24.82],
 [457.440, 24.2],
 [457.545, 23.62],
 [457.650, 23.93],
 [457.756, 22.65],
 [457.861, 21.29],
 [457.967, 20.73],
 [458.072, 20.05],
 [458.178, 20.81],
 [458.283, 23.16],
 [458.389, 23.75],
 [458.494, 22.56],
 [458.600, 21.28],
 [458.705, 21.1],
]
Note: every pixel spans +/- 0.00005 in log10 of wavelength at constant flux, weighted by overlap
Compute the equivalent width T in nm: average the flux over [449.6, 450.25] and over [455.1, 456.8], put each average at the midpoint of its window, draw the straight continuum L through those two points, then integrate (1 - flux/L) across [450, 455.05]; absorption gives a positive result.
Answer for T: 0.08 nm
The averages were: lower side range 22.3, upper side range 23.3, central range 22.4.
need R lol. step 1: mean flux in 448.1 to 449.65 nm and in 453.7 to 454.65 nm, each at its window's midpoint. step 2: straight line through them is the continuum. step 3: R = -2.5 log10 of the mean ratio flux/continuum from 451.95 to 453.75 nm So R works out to 0.04 mag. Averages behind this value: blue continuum 21.5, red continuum 22.5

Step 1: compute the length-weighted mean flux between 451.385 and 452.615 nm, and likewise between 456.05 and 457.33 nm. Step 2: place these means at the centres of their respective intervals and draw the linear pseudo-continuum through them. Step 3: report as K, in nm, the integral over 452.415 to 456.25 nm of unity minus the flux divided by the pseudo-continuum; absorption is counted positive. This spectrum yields 0.07 nm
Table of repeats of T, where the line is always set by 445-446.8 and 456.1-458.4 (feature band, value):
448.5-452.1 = -0.336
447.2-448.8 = -0.144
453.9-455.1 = -0.003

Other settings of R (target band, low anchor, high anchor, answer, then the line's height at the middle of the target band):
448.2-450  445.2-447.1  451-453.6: -0.059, 20.6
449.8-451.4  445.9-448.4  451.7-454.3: -0.092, 21.5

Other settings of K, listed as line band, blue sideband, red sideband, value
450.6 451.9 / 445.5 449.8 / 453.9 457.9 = -0.07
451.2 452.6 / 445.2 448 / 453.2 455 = -0.05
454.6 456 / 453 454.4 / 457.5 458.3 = -0.07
